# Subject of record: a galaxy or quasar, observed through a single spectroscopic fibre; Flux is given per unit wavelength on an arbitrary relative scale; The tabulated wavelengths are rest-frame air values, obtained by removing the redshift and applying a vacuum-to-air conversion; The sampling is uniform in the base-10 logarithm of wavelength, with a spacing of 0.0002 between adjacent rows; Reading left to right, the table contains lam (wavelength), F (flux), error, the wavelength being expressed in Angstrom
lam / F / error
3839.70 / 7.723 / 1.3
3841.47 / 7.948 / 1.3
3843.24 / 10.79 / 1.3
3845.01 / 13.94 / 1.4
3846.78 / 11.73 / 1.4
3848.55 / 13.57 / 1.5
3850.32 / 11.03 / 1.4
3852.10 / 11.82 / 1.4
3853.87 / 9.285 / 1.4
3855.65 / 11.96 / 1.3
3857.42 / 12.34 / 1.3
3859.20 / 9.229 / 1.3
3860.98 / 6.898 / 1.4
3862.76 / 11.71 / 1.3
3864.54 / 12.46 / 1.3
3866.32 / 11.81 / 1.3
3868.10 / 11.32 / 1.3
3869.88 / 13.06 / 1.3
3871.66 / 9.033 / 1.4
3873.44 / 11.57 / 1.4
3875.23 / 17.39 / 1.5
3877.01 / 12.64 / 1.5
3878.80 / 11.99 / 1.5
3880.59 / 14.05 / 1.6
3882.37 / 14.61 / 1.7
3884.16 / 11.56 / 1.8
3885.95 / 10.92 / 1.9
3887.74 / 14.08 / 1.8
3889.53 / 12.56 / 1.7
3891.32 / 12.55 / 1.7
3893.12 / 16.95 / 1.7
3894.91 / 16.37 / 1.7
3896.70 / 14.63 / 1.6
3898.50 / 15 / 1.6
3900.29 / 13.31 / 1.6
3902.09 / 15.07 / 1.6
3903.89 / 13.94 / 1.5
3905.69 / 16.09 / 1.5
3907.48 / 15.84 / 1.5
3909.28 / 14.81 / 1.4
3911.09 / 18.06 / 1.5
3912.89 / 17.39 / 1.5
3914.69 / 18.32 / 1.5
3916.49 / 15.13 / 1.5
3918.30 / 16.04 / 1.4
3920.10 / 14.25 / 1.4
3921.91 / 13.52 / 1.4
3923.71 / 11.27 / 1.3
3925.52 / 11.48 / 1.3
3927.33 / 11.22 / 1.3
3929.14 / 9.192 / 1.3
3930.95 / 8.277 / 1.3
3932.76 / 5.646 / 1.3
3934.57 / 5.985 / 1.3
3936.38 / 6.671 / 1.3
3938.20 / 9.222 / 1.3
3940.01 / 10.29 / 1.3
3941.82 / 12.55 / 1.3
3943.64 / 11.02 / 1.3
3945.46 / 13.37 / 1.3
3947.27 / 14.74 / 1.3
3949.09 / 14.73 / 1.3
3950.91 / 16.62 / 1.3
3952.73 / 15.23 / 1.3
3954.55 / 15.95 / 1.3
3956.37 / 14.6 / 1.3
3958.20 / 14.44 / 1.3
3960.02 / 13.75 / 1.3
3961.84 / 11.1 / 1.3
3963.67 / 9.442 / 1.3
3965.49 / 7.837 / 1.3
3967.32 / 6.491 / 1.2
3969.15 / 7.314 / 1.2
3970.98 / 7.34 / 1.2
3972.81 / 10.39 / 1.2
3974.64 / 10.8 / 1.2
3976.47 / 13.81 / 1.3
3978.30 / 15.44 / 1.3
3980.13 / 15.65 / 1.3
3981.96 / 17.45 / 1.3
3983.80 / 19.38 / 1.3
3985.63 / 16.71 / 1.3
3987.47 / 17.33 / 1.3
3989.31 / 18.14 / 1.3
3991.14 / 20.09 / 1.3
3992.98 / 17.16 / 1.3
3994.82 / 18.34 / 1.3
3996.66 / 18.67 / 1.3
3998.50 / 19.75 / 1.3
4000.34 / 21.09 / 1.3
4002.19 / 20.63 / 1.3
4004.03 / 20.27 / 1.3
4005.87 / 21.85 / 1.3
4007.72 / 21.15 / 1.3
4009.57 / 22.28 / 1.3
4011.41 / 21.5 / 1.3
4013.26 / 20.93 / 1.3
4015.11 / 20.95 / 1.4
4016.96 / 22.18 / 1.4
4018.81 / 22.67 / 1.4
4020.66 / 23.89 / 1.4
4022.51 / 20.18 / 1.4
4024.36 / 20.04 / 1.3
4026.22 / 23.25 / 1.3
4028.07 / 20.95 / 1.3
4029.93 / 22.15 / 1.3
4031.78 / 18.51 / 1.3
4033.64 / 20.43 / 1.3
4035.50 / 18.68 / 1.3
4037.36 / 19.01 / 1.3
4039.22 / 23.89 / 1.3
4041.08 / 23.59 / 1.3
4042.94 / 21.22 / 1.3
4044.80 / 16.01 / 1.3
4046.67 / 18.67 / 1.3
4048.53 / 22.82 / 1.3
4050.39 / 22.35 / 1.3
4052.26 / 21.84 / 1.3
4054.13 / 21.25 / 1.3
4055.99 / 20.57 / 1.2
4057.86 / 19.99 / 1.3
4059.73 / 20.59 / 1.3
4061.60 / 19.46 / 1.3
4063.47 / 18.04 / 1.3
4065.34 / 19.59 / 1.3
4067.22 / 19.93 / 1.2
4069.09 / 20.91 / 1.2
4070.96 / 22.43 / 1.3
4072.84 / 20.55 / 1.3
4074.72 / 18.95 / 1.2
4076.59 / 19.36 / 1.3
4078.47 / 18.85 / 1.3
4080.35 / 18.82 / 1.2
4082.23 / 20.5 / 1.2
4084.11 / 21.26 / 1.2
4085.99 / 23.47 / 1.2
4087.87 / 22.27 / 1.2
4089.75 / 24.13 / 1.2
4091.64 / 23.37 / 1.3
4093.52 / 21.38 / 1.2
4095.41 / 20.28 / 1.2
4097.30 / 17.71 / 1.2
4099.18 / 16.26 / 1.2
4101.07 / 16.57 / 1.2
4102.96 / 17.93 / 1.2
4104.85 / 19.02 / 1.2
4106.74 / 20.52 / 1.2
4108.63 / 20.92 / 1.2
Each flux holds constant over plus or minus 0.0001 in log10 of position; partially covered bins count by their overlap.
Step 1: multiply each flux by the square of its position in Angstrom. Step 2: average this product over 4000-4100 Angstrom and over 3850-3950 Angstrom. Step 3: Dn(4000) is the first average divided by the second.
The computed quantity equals 1.78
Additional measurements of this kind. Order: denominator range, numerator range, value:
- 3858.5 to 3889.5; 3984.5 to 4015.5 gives 1.75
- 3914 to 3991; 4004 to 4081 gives 1.71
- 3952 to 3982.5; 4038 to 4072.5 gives 1.79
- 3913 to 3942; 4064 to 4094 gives 2.00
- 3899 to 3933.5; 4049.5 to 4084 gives 1.60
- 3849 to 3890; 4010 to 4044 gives 1.94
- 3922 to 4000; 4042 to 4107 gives 1.63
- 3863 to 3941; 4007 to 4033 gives 1.77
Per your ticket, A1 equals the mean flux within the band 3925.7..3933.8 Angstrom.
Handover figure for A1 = 8.8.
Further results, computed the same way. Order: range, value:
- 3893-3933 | 14.1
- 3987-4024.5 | 20.5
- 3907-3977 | 12.1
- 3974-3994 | 16.6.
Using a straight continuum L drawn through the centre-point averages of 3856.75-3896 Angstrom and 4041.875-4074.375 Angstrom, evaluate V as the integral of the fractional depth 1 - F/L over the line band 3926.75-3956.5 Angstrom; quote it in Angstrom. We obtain 7.7 Angstrom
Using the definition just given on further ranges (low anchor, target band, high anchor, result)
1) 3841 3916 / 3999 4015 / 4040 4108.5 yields -2.97 Angstrom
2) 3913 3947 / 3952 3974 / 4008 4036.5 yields 5.46 Angstrom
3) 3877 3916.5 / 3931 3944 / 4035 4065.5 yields 6.08 Angstrom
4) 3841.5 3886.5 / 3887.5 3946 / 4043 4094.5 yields 3.87 Angstrom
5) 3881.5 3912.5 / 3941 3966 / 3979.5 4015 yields 5.72 Angstrom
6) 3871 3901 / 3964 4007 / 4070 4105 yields 3.13 Angstrom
